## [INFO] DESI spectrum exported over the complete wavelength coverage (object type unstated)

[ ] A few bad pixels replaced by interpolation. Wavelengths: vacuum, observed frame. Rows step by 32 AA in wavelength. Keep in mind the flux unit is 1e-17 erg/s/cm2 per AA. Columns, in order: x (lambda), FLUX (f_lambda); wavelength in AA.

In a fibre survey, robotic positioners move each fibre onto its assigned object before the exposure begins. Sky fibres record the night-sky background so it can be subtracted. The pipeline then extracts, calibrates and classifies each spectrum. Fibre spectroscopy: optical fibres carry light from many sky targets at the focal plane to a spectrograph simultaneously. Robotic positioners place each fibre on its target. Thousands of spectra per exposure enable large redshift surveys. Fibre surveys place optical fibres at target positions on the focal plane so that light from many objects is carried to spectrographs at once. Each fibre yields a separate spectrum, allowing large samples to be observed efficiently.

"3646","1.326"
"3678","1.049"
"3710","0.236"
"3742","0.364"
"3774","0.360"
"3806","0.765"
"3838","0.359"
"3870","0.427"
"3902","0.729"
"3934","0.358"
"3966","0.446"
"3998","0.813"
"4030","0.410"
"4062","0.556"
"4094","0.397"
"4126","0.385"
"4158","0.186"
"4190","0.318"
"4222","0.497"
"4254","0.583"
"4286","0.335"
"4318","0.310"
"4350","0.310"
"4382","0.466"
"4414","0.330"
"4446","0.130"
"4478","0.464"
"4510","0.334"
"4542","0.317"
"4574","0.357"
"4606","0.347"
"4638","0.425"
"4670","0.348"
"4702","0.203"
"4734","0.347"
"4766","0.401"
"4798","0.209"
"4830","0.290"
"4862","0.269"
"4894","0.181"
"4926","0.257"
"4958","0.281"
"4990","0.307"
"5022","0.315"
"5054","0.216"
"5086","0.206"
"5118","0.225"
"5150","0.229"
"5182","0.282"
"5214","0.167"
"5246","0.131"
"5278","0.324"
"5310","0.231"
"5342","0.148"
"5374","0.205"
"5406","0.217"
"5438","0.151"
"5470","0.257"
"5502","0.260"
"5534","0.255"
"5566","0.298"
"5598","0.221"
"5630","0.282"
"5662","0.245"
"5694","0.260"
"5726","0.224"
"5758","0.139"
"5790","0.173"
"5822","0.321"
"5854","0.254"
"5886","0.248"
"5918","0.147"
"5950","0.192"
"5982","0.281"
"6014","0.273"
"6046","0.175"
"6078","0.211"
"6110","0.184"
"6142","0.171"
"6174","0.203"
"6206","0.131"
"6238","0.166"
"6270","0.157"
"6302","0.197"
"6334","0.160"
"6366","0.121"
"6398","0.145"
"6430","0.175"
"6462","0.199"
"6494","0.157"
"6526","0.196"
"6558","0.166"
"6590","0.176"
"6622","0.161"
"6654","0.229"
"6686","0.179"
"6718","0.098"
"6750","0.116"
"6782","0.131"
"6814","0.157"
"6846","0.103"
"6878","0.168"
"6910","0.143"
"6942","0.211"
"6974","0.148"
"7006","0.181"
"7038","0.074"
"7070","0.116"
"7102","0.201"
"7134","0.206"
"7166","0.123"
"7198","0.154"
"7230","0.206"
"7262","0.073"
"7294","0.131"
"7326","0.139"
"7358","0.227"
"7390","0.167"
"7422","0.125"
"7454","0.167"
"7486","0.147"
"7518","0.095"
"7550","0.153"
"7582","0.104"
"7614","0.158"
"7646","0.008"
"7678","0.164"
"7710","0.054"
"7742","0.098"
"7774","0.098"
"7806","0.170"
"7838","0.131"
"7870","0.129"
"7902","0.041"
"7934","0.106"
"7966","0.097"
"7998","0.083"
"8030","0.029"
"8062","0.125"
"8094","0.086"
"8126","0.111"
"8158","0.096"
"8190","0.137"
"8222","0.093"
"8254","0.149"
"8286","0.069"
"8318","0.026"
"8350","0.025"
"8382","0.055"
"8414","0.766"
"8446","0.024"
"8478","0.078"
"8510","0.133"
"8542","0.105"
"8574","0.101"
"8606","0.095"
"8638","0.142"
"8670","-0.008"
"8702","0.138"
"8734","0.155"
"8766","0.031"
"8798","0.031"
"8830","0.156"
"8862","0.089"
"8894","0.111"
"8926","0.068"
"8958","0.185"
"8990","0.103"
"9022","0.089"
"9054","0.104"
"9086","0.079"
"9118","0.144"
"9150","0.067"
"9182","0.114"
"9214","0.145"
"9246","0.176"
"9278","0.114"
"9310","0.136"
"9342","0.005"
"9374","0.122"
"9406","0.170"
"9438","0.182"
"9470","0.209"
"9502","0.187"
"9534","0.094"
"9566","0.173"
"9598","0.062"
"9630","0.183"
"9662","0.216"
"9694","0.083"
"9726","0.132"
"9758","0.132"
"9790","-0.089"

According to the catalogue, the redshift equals 1.255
